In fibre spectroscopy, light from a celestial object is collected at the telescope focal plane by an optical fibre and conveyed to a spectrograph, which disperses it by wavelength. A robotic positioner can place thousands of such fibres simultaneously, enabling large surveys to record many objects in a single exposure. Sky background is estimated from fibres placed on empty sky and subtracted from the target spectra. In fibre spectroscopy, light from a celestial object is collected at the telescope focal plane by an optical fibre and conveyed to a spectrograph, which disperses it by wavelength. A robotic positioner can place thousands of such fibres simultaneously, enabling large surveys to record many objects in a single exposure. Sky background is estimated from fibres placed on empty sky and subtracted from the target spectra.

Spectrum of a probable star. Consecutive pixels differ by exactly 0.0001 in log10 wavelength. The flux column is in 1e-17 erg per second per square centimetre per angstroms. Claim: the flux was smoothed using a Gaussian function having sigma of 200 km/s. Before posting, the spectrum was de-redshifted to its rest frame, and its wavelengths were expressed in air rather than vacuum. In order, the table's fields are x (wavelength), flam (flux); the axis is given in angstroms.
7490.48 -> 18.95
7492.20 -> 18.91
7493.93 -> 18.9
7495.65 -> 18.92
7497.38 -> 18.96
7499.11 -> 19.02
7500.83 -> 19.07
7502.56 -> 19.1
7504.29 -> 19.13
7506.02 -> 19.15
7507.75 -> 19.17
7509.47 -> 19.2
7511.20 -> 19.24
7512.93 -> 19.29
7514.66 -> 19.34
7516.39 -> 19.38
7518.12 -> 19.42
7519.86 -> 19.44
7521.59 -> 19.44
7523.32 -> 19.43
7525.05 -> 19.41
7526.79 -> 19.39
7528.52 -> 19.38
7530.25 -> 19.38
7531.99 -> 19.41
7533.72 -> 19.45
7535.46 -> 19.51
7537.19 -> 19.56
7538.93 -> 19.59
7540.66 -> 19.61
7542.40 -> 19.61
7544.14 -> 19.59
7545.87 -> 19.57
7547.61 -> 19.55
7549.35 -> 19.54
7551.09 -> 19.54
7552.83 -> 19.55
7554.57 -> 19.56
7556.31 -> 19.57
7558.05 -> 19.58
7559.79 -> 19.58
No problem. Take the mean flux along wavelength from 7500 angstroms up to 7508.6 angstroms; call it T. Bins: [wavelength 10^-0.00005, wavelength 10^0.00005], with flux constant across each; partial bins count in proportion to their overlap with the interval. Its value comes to 19.1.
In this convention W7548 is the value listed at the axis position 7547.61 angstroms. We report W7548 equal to 19.55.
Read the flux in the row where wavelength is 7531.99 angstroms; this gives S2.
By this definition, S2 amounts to 19.41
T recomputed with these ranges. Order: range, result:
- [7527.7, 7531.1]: 19.4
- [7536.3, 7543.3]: 19.6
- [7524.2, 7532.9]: 19.4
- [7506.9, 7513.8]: 19.2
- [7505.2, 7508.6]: 19.2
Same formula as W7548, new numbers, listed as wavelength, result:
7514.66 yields 19.34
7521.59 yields 19.44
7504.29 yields 19.13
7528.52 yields 19.38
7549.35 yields 19.54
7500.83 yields 19.07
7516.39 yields 19.38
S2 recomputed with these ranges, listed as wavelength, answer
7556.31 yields 19.57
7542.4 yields 19.61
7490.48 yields 18.95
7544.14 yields 19.59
